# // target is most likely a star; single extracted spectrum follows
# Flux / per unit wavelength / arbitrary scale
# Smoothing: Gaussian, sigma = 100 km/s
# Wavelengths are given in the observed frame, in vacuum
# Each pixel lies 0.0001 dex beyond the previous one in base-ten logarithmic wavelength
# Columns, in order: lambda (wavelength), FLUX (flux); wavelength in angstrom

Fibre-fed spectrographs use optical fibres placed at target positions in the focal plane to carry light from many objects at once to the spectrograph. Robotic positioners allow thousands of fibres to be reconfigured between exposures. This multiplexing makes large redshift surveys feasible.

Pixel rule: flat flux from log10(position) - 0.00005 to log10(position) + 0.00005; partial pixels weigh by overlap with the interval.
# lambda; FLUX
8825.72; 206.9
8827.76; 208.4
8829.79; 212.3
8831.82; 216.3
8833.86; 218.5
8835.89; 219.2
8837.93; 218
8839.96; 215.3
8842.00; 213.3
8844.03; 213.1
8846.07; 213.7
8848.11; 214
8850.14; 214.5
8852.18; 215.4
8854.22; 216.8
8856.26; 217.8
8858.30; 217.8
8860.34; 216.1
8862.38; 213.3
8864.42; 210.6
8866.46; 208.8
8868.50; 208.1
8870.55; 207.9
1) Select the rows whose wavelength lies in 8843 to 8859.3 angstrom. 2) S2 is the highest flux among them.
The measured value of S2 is 217.8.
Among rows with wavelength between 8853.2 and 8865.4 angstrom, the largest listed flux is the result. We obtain 217.8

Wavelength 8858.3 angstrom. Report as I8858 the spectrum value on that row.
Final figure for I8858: 217.8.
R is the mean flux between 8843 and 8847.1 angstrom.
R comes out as 213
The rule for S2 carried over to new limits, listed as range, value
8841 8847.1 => 213.7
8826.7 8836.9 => 219.2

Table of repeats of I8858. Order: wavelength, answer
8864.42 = 210.6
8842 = 213.3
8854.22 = 216.8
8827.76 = 208.4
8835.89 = 219.2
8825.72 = 206.9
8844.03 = 213.1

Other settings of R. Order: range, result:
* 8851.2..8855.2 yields 216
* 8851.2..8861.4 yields 217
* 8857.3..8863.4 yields 216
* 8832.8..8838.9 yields 218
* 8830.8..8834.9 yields 217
